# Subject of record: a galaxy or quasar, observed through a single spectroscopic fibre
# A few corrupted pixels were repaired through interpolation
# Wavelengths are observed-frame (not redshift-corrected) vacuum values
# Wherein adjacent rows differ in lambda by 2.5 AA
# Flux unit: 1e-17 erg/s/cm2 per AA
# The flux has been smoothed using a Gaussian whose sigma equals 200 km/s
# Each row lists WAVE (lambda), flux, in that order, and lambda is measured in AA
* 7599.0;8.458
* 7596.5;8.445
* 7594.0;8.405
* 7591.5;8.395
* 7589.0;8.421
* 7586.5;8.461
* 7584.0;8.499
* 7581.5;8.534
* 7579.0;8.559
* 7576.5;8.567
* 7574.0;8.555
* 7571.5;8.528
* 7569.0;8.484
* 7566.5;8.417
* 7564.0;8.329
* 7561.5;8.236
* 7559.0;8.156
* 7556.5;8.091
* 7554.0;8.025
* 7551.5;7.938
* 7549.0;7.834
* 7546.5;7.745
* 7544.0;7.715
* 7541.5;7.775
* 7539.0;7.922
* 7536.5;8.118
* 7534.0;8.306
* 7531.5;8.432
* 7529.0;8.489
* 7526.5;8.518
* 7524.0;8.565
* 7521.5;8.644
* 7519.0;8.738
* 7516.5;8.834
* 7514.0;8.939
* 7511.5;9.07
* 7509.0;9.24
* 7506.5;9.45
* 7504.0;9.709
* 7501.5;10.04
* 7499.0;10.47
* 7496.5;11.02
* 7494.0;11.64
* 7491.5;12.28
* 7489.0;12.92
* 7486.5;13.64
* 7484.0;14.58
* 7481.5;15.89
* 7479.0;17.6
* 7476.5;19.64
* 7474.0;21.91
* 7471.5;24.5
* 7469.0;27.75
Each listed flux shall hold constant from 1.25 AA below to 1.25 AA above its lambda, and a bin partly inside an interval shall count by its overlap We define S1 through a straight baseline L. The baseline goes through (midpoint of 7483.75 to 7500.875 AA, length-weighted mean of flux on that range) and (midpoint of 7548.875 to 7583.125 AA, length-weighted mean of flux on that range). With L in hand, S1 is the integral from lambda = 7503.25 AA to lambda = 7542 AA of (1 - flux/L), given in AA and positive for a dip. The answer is 6.96 AA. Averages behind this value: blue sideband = 12.2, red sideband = 8.32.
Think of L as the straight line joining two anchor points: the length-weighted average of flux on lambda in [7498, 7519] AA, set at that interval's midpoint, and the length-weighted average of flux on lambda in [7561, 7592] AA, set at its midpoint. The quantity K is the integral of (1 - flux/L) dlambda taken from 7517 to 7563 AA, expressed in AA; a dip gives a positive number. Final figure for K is 4.02 AA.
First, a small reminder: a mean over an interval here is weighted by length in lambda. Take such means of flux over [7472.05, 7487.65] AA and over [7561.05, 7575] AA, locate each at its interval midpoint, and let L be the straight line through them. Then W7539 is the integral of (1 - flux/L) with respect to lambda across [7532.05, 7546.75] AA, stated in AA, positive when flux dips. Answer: 4.4 AA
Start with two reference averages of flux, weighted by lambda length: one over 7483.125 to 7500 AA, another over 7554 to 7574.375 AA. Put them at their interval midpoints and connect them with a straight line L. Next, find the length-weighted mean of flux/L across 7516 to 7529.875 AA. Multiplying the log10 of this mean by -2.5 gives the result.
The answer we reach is 0.22 mag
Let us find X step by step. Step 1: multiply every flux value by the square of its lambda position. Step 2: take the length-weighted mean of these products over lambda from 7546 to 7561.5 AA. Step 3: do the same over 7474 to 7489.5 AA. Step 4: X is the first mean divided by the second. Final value 0.50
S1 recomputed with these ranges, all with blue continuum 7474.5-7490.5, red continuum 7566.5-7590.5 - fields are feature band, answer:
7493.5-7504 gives 2.93 AA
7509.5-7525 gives 5.18 AA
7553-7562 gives 1.78 AA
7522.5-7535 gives 3.93 AA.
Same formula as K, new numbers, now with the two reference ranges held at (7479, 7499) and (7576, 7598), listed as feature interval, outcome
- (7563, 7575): 1.1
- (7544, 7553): 2.2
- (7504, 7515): 2.7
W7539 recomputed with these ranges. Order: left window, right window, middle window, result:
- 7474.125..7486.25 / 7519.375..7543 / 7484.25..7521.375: 7.7 AA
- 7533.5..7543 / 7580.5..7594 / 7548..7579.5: -0.2 AA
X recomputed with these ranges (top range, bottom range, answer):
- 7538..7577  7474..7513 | 0.65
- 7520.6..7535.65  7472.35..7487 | 0.49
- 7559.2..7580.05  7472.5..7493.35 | 0.54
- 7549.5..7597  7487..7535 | 0.88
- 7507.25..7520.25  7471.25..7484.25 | 0.48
